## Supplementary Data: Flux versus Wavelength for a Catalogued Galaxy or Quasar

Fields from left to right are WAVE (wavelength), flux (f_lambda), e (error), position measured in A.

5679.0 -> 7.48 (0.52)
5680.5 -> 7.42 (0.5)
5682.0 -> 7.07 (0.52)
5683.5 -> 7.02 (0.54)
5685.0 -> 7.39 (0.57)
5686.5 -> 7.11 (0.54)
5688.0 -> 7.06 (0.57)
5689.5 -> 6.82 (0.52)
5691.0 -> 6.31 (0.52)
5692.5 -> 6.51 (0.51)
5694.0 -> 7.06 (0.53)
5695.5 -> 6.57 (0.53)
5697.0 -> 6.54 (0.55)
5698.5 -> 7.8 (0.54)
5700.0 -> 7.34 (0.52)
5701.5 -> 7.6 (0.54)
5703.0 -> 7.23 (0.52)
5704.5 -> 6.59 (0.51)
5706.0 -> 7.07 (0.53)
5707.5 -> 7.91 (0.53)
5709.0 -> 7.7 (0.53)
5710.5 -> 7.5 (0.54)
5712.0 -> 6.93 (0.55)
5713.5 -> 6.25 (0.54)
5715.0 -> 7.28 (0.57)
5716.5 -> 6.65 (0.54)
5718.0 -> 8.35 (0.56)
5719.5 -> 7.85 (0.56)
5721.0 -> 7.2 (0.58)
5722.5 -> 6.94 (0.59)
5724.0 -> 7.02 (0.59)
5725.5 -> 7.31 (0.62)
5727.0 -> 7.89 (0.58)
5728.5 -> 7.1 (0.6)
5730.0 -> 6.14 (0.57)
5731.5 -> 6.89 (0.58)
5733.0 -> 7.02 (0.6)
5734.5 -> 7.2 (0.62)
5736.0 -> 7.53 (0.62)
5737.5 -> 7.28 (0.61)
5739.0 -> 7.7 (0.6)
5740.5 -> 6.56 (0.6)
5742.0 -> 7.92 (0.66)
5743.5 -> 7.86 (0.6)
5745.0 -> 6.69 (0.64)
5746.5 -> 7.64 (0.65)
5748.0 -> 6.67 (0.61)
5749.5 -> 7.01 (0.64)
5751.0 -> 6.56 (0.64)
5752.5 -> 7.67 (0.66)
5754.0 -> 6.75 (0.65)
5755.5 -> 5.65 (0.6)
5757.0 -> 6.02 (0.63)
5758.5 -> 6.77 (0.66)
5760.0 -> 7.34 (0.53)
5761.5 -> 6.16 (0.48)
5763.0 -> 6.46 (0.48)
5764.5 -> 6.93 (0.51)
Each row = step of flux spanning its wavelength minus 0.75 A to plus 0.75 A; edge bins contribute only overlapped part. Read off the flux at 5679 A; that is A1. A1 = 7.48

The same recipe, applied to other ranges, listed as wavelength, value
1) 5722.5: 6.94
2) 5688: 7.06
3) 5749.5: 7.01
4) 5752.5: 7.67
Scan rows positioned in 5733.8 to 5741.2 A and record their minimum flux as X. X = 6.56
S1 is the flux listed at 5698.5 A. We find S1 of 7.8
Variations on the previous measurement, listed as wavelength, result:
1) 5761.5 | 6.16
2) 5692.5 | 6.51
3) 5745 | 6.69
